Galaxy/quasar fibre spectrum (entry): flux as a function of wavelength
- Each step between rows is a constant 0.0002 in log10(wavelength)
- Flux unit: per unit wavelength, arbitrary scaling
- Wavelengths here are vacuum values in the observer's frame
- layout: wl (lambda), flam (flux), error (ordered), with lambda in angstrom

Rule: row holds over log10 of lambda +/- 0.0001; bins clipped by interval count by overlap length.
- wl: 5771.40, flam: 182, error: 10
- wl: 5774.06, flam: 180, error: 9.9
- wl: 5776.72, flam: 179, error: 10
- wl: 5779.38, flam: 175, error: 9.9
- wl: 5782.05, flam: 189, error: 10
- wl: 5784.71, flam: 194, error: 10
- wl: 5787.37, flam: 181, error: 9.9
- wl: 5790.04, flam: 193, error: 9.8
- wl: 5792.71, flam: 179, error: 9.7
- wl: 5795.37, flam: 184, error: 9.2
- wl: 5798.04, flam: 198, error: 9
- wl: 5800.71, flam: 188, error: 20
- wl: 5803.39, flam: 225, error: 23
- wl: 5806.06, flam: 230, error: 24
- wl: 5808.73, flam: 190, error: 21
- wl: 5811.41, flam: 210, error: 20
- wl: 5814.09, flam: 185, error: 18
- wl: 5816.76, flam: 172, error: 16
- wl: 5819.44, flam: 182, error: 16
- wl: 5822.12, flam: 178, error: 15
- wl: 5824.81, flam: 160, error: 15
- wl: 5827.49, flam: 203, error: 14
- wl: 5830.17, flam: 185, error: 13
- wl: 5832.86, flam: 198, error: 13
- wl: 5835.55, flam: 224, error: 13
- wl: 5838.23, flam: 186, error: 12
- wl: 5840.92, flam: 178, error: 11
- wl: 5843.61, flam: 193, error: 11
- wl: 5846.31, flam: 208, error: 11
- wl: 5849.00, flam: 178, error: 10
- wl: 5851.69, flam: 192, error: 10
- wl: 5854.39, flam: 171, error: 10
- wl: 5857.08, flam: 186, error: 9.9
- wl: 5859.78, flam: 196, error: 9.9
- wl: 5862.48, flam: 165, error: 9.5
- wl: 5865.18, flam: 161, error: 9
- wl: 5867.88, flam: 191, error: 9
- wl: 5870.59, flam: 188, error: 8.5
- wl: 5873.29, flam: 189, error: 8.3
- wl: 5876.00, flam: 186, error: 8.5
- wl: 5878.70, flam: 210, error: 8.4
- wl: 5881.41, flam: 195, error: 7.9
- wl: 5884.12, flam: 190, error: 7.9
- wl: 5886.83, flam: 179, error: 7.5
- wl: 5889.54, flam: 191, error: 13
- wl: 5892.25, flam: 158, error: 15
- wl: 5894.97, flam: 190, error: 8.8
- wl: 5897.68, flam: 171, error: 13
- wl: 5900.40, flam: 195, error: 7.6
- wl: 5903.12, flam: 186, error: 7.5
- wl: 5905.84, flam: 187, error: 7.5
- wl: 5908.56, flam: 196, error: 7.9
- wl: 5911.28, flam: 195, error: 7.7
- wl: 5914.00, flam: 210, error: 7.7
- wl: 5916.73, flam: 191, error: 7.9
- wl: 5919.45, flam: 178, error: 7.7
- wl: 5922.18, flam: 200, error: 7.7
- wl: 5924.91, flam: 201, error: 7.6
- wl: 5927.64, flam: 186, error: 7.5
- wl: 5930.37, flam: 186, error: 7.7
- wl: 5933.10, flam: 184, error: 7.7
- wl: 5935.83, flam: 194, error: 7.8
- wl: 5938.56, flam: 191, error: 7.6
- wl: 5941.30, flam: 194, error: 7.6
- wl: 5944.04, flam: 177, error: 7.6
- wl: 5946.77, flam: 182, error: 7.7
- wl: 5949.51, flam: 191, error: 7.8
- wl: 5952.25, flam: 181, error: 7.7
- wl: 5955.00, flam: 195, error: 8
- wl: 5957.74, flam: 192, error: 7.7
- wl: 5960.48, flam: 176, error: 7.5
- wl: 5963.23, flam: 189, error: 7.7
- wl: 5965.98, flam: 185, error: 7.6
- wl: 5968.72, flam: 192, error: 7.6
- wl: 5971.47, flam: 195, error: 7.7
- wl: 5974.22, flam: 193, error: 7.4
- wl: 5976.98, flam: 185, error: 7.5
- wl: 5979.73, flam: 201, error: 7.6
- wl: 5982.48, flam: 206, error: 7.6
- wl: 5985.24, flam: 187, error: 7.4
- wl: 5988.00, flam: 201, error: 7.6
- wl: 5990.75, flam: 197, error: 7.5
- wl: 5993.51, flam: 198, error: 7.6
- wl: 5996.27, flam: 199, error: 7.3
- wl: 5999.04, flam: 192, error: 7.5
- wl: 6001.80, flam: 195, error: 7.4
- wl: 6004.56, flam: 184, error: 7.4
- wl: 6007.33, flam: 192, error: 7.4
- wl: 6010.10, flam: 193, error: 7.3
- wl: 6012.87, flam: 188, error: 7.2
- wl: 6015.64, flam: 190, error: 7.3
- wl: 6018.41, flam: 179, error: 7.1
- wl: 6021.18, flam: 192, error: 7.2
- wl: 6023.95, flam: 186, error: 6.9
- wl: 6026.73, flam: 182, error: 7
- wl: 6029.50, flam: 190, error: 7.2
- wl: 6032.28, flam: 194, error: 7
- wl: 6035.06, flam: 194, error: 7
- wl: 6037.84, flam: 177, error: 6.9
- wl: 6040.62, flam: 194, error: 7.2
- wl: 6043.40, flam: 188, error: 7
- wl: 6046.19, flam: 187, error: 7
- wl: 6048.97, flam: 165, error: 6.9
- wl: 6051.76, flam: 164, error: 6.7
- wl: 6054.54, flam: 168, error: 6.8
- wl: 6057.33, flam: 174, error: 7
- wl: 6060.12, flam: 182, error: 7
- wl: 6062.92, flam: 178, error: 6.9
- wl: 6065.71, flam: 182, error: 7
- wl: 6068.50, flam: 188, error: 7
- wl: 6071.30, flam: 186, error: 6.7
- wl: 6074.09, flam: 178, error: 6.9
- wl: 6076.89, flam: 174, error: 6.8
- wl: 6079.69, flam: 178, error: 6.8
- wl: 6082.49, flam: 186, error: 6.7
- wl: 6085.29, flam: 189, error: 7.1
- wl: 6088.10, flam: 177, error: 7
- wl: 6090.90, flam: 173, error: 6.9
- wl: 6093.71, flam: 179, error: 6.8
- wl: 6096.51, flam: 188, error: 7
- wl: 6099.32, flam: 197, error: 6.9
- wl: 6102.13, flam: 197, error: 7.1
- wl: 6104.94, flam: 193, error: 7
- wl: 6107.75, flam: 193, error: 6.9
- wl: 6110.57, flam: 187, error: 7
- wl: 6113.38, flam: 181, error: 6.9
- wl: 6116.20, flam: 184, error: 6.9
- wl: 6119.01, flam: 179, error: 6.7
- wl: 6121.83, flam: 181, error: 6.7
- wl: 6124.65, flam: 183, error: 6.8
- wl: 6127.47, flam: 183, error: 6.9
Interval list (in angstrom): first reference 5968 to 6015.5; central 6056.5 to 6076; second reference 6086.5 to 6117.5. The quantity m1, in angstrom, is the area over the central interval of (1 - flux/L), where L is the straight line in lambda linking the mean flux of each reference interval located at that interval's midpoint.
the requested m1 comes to 0.78 angstrom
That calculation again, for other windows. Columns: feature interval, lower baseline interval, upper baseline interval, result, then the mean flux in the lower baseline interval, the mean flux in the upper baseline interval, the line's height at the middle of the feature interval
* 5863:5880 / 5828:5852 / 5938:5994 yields 0.60 angstrom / 194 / 191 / 193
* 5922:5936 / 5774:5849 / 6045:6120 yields -0.30 angstrom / 191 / 182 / 187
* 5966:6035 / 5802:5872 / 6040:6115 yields -2.72 angstrom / 190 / 182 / 185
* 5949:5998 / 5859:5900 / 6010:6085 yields -2.43 angstrom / 184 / 183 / 183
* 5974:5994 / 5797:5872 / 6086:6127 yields -0.94 angstrom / 190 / 185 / 187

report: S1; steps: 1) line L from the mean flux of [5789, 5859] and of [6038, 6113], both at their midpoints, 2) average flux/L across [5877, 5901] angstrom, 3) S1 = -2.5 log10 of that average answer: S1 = 0.02 mag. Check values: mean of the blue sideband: 191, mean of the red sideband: 182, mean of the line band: 186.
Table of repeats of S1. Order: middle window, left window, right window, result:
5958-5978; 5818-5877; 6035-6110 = -0.02 mag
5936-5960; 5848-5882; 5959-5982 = 0.01 mag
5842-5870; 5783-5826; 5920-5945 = 0.04 mag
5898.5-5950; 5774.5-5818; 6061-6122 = -0.01 mag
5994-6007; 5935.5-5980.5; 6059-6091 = -0.04 mag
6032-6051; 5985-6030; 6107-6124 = 0.03 mag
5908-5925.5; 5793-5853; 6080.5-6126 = -0.03 mag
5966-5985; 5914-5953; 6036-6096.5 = -0.05 mag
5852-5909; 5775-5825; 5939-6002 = 0.03 mag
